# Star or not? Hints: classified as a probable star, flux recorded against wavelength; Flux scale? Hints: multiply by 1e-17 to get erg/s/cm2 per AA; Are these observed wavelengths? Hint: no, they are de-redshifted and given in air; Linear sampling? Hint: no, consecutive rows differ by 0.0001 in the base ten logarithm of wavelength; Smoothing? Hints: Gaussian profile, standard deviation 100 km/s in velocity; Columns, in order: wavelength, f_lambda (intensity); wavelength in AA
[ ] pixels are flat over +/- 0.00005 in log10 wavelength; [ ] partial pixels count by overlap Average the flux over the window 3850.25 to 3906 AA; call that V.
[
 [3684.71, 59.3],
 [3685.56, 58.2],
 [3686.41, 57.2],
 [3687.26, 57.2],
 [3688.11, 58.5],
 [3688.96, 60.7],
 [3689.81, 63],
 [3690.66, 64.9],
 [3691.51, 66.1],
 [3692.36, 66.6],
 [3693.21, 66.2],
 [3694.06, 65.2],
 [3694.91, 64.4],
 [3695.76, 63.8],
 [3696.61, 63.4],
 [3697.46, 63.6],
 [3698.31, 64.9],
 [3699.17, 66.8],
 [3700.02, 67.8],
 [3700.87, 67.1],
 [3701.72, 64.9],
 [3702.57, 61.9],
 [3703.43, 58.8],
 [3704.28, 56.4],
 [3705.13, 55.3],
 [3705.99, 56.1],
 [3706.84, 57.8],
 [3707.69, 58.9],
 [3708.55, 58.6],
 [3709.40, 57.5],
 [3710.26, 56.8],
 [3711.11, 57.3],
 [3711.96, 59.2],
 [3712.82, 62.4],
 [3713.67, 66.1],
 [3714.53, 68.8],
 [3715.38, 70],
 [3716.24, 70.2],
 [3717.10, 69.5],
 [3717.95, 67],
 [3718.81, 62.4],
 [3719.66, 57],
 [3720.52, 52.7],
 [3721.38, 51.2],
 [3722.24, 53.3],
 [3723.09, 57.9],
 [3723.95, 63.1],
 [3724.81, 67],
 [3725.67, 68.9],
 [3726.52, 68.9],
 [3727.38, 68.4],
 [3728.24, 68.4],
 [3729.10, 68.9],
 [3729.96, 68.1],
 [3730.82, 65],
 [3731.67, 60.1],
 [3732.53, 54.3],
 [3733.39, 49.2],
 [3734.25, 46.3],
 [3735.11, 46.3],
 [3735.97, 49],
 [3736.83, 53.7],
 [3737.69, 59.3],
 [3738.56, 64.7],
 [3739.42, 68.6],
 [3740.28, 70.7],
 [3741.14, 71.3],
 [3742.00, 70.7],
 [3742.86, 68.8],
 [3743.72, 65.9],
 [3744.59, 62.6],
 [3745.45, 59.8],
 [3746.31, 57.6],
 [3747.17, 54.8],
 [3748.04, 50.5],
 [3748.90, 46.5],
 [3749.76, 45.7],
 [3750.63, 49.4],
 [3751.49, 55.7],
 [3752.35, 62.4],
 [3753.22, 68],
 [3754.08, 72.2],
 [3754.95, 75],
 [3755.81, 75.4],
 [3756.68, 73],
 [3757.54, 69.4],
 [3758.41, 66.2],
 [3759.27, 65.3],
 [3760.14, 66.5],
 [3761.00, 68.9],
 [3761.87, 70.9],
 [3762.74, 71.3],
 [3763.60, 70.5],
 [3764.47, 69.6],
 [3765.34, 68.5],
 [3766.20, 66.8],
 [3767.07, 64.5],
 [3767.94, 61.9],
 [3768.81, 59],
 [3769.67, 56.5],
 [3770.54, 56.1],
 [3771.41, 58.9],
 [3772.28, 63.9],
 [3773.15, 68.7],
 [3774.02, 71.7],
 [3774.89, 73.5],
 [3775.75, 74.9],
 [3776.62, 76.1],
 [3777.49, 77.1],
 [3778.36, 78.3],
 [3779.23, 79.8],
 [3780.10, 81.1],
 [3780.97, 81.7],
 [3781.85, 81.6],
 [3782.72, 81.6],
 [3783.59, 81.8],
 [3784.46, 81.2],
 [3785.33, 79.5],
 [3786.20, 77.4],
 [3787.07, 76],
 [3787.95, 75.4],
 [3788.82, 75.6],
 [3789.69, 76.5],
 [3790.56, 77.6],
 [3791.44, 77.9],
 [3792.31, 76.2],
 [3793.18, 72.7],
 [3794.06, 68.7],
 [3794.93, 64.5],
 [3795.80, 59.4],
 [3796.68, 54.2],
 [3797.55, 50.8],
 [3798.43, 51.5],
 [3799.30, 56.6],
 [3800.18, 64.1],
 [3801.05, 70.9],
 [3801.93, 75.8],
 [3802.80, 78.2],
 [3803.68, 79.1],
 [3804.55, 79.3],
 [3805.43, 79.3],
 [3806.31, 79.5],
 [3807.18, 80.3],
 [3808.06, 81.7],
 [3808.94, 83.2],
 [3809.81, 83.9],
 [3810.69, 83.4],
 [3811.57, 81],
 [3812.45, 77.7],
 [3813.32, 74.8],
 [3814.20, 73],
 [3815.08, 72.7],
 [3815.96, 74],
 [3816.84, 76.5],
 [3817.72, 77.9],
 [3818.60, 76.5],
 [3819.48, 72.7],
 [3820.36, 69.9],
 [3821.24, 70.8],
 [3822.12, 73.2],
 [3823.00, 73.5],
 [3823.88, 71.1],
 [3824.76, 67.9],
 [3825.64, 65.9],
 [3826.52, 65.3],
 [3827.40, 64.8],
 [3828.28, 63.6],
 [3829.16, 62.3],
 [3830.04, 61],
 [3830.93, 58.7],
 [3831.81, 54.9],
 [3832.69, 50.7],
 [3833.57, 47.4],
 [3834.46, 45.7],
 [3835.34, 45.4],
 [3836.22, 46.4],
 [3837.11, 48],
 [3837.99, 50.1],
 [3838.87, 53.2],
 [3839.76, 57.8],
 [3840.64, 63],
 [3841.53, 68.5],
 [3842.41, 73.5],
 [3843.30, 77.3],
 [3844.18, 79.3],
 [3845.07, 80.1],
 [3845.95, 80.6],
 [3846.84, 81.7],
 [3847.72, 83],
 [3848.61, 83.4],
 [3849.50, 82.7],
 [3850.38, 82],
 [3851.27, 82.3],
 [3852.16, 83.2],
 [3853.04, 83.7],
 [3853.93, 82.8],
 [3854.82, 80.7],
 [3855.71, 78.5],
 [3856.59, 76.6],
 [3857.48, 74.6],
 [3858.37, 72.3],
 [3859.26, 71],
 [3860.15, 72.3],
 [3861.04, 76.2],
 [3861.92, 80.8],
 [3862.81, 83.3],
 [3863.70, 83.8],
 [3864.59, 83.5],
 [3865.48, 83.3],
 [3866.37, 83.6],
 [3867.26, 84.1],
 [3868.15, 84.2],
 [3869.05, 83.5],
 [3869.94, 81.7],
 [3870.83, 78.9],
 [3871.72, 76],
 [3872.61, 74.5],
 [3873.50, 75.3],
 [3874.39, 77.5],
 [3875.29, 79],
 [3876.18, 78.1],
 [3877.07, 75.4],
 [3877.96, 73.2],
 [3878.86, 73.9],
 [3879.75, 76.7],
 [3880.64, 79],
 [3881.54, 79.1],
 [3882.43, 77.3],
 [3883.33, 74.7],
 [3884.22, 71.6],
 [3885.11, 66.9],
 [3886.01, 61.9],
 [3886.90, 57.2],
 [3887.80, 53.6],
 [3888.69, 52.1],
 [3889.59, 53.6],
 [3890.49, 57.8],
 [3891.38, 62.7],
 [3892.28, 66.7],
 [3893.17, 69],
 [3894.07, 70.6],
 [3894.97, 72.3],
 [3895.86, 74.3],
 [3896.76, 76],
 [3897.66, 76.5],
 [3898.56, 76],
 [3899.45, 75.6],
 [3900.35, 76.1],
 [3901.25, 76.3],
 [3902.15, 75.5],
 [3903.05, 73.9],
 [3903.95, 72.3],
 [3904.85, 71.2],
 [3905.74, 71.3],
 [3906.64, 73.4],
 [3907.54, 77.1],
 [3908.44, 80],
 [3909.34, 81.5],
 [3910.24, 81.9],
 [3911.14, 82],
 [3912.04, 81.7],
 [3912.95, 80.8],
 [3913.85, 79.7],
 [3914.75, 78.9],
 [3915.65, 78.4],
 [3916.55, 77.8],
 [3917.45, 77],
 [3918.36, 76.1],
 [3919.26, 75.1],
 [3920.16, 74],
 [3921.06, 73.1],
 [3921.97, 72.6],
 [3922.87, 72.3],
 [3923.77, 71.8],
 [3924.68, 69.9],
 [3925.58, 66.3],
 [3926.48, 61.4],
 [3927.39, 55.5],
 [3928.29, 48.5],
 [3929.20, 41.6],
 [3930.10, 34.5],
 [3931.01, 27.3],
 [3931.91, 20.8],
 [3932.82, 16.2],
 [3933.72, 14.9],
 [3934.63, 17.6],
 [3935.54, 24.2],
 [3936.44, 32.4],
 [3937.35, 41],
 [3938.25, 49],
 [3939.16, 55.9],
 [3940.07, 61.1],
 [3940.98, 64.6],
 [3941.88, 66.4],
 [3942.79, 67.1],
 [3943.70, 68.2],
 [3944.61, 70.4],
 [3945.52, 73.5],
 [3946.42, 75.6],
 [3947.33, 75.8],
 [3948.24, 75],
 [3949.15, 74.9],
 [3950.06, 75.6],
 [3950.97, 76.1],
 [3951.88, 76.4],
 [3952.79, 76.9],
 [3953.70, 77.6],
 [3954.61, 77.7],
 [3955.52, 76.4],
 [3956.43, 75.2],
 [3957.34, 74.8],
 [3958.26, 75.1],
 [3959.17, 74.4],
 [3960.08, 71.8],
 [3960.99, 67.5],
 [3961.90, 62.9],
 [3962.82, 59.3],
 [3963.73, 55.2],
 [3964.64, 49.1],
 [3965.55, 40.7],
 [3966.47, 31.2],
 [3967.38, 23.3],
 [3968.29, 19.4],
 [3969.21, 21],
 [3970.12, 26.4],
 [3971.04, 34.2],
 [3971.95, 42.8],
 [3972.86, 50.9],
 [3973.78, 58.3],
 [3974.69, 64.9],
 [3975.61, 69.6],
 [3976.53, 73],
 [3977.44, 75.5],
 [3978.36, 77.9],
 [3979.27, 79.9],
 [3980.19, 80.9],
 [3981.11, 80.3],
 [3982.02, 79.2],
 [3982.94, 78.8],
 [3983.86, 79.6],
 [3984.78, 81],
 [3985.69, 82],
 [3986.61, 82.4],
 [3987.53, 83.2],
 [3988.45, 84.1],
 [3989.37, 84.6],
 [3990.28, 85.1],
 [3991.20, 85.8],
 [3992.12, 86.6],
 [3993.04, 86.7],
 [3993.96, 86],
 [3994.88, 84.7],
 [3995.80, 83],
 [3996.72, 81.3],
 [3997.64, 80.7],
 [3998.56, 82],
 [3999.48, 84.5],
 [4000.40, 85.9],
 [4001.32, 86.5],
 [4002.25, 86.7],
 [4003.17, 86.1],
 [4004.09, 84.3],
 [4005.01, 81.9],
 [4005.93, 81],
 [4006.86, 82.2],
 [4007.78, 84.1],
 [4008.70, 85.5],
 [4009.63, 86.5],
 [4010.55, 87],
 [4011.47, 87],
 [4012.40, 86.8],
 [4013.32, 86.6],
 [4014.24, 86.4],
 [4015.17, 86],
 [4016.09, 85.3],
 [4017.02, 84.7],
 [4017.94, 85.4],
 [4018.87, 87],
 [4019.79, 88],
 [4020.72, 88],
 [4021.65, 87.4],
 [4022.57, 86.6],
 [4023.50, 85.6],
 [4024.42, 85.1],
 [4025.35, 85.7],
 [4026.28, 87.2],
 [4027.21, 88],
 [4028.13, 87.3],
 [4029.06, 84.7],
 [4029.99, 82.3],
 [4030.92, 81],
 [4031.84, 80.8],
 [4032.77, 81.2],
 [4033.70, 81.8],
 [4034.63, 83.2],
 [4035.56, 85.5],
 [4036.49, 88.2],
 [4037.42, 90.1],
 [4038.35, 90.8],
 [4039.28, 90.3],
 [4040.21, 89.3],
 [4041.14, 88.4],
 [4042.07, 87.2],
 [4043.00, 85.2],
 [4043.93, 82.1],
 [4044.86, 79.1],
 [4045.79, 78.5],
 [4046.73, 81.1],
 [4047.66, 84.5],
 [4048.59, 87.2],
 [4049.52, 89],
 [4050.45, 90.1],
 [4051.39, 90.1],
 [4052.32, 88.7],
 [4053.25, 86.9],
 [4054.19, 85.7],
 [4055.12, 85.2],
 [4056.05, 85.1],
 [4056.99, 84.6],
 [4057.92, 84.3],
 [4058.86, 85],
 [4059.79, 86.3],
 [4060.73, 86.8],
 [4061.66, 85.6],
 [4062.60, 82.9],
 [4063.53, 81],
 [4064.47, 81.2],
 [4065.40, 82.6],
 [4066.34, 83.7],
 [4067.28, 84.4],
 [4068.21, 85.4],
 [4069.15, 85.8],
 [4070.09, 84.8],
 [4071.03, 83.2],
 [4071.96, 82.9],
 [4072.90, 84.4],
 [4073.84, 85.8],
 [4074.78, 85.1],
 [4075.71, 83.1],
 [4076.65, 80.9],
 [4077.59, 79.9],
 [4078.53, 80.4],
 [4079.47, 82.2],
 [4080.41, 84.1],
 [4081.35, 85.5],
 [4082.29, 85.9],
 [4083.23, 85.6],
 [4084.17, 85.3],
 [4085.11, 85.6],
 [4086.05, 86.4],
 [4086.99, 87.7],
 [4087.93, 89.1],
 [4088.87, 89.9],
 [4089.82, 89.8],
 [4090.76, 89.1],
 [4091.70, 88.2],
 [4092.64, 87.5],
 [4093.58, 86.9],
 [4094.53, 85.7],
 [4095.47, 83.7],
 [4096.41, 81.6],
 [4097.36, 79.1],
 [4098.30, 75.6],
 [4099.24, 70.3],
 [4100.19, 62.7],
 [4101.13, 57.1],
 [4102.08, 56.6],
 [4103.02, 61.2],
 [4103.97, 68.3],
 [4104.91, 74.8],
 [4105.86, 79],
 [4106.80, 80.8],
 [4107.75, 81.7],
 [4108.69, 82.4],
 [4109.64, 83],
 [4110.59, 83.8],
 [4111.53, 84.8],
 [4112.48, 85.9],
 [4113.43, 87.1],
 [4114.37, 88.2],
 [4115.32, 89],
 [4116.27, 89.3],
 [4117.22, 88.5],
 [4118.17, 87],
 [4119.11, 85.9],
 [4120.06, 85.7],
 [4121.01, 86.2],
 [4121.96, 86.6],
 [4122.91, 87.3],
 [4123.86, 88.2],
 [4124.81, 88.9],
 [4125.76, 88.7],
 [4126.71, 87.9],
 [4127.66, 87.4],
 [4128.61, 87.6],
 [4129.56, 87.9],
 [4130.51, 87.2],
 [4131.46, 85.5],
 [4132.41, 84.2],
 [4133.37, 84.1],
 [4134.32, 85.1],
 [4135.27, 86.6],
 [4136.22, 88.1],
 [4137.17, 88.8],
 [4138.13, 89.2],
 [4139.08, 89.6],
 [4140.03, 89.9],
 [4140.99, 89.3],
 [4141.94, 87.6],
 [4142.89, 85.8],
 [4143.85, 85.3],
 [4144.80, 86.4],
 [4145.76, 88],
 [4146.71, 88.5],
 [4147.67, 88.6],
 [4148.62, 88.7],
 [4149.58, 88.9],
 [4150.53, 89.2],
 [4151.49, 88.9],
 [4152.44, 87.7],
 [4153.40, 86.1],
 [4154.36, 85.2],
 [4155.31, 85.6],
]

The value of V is 74.7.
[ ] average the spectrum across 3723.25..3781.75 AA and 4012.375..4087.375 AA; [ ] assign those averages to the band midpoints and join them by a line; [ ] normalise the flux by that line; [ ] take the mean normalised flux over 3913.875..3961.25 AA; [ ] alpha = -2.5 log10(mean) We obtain 0.23 mag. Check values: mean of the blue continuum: 65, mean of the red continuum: 85.2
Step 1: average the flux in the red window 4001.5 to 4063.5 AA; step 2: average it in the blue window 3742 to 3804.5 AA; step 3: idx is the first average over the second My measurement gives 1.3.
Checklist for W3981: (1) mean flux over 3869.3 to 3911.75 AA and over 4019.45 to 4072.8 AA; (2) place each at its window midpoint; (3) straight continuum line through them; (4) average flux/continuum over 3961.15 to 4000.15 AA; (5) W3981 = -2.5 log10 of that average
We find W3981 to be 0.18 mag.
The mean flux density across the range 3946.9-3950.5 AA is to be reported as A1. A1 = 75.3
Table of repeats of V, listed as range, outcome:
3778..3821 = 74.7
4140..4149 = 87.7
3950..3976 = 57.8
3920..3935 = 49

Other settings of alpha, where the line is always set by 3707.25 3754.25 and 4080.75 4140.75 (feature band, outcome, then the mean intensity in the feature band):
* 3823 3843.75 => 0.13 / 59.6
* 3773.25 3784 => -0.22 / 78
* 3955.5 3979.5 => 0.32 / 56.1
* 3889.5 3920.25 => -0.05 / 74.6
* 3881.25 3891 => 0.10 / 63.9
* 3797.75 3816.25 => -0.15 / 74.9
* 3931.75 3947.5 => 0.42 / 49.8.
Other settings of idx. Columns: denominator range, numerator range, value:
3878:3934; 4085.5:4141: 1.24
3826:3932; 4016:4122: 1.18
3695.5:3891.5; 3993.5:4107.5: 1.22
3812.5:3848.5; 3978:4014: 1.26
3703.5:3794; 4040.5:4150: 1.28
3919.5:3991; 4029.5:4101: 1.37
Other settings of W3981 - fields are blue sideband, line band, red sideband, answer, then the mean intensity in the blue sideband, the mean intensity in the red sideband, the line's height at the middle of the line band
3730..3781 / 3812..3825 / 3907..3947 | -0.16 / 64.5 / 61.3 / 63.3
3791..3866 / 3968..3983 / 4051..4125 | 0.30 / 71.3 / 83.2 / 78.1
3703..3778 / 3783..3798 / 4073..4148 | -0.10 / 62.9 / 84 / 65.8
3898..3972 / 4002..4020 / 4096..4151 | -0.20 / 62.3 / 83.7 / 70.9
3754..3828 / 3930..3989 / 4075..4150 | 0.28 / 72.1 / 84.1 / 78.4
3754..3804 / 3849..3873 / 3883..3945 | -0.20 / 70.6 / 63.8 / 66.5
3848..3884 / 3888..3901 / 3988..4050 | 0.17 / 79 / 85.2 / 80.2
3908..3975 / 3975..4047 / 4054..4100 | -0.16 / 60.2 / 84.2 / 72.5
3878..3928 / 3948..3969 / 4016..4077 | 0.22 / 72.1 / 85.2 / 77.2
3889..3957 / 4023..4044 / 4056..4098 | -0.08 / 66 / 84.7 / 79.4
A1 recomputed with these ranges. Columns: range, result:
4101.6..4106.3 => 67.8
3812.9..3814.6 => 73.8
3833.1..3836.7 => 46.2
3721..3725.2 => 58.5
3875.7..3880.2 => 75.6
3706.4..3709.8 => 58.3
